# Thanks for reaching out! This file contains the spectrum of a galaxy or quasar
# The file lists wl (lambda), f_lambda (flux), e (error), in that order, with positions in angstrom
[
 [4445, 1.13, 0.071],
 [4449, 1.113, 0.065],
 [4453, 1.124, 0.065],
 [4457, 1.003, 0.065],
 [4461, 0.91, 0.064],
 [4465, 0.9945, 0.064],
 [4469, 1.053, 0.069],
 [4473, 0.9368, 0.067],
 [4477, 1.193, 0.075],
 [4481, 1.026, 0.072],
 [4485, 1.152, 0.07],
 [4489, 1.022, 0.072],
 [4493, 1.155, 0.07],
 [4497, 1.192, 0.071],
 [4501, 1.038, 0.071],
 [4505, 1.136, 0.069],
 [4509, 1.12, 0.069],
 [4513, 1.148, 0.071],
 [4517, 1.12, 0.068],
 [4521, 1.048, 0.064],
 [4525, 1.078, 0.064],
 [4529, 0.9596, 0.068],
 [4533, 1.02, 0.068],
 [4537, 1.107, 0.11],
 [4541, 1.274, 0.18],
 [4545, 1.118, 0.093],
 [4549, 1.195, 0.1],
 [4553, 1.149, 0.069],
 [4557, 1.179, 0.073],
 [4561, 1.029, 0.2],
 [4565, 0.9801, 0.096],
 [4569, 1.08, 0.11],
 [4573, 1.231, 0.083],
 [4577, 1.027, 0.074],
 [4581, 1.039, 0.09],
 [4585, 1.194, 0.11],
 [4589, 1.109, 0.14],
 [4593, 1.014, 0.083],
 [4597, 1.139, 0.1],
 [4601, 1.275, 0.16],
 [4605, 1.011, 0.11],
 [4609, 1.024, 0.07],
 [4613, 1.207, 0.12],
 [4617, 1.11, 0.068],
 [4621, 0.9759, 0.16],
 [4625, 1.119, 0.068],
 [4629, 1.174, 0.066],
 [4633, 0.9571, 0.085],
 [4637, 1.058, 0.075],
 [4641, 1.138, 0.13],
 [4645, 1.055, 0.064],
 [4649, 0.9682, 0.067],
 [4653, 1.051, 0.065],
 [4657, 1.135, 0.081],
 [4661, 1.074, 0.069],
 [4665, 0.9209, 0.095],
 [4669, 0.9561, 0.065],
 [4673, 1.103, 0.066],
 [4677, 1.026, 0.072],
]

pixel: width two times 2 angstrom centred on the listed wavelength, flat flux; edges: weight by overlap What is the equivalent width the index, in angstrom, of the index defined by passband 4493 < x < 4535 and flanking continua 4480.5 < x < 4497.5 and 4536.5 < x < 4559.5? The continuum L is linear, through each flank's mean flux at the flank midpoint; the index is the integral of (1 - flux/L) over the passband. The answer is 1.69 angstrom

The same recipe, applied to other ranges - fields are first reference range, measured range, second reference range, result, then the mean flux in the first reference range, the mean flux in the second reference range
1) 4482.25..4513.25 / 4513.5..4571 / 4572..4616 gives 0.92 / 1.12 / 1.11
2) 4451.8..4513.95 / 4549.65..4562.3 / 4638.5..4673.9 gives -0.85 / 1.07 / 1.04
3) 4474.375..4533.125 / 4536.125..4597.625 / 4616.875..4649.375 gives -2.09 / 1.09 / 1.06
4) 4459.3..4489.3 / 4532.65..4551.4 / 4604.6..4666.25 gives -1.87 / 1.04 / 1.06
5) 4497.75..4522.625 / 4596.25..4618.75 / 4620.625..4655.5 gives -1.18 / 1.11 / 1.06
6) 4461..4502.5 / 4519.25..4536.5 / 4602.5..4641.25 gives 0.62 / 1.07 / 1.08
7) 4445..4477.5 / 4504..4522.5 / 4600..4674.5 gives -1.20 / 1.04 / 1.07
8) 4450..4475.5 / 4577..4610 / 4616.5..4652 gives -1.59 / 1.01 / 1.06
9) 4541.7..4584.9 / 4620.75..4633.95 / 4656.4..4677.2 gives -0.17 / 1.11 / 1.03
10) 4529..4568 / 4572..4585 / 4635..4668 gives -0.16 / 1.11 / 1.05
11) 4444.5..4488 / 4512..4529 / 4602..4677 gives -0.37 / 1.05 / 1.06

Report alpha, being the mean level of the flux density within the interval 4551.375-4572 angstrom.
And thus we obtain 1.09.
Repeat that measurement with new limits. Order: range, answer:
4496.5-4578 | 1.11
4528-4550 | 1.12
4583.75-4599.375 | 1.11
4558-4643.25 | 1.09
